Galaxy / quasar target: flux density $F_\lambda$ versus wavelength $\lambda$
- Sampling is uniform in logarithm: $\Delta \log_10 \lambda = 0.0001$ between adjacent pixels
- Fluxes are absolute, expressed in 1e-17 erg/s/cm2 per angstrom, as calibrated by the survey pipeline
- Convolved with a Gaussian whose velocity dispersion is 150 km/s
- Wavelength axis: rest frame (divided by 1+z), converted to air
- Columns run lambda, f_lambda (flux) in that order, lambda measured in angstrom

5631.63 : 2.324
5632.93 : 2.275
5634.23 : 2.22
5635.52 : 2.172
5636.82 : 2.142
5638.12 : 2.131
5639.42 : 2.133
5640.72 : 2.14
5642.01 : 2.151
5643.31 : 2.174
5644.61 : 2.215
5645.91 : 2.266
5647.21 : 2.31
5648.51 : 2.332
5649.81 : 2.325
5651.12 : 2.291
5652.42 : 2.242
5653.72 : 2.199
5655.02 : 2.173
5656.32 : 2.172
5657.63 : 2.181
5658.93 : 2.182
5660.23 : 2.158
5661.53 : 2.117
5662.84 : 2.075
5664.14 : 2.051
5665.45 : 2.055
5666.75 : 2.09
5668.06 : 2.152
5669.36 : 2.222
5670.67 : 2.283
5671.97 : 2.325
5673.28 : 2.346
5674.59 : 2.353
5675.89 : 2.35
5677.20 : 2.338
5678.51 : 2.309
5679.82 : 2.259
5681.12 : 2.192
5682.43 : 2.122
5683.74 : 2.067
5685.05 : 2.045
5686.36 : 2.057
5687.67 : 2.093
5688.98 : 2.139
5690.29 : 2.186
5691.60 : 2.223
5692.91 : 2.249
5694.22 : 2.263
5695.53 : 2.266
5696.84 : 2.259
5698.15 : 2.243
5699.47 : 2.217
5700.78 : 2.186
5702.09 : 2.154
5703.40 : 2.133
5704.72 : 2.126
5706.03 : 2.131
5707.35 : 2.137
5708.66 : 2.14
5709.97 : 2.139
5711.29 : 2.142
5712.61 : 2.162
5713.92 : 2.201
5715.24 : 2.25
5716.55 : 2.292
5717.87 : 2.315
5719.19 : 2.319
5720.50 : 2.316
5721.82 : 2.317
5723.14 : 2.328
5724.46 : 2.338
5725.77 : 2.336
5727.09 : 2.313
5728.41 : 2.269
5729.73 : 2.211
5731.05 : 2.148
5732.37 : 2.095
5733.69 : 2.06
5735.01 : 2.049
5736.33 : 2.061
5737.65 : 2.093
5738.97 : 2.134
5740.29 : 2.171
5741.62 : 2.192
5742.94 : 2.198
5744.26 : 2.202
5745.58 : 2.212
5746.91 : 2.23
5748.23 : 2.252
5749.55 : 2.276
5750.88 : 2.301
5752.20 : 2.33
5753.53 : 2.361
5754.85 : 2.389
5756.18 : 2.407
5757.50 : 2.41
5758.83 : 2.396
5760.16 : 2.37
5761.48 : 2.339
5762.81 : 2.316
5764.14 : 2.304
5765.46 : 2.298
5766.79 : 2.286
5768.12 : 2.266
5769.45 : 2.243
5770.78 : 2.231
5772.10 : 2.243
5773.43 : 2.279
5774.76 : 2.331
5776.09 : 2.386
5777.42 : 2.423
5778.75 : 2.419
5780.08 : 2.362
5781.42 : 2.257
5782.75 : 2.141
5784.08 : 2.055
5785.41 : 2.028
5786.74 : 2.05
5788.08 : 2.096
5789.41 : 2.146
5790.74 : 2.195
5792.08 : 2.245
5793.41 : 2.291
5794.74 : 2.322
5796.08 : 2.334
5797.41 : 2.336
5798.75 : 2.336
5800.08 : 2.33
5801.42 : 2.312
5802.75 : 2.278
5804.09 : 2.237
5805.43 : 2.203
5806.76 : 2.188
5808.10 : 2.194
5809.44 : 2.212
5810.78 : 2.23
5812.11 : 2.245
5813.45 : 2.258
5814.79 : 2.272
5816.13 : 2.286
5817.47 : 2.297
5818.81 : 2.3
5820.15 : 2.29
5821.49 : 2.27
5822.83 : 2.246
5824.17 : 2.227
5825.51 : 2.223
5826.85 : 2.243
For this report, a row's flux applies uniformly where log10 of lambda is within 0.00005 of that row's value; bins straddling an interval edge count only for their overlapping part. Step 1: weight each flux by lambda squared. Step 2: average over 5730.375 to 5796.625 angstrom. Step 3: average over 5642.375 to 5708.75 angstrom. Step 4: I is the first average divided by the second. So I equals 1.1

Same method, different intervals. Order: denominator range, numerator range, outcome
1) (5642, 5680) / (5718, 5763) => 1.04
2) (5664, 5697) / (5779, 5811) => 1.05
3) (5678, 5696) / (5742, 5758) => 1.08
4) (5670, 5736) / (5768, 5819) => 1.05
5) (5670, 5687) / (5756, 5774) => 1.07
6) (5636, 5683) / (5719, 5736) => 1.03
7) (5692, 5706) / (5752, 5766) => 1.09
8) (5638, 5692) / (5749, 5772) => 1.09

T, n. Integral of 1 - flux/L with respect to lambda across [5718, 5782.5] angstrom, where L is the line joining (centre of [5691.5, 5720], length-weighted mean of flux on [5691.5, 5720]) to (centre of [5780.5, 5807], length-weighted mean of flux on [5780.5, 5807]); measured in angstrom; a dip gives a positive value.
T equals -1.7 angstrom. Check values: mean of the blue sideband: 2.21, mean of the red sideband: 2.22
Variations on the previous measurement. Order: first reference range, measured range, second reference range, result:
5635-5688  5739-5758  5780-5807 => -0.5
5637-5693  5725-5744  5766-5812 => 0.5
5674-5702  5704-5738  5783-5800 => 0.1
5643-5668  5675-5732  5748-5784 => 0.7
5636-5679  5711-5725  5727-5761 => -0.3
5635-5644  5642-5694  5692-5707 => -0.7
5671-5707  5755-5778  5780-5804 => -1.1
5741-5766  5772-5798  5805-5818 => 0.3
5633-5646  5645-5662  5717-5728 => -0.2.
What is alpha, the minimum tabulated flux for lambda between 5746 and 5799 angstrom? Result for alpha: 2.028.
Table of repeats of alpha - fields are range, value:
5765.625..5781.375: 2.231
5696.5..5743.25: 2.049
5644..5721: 2.045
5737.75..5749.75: 2.134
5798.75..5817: 2.188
